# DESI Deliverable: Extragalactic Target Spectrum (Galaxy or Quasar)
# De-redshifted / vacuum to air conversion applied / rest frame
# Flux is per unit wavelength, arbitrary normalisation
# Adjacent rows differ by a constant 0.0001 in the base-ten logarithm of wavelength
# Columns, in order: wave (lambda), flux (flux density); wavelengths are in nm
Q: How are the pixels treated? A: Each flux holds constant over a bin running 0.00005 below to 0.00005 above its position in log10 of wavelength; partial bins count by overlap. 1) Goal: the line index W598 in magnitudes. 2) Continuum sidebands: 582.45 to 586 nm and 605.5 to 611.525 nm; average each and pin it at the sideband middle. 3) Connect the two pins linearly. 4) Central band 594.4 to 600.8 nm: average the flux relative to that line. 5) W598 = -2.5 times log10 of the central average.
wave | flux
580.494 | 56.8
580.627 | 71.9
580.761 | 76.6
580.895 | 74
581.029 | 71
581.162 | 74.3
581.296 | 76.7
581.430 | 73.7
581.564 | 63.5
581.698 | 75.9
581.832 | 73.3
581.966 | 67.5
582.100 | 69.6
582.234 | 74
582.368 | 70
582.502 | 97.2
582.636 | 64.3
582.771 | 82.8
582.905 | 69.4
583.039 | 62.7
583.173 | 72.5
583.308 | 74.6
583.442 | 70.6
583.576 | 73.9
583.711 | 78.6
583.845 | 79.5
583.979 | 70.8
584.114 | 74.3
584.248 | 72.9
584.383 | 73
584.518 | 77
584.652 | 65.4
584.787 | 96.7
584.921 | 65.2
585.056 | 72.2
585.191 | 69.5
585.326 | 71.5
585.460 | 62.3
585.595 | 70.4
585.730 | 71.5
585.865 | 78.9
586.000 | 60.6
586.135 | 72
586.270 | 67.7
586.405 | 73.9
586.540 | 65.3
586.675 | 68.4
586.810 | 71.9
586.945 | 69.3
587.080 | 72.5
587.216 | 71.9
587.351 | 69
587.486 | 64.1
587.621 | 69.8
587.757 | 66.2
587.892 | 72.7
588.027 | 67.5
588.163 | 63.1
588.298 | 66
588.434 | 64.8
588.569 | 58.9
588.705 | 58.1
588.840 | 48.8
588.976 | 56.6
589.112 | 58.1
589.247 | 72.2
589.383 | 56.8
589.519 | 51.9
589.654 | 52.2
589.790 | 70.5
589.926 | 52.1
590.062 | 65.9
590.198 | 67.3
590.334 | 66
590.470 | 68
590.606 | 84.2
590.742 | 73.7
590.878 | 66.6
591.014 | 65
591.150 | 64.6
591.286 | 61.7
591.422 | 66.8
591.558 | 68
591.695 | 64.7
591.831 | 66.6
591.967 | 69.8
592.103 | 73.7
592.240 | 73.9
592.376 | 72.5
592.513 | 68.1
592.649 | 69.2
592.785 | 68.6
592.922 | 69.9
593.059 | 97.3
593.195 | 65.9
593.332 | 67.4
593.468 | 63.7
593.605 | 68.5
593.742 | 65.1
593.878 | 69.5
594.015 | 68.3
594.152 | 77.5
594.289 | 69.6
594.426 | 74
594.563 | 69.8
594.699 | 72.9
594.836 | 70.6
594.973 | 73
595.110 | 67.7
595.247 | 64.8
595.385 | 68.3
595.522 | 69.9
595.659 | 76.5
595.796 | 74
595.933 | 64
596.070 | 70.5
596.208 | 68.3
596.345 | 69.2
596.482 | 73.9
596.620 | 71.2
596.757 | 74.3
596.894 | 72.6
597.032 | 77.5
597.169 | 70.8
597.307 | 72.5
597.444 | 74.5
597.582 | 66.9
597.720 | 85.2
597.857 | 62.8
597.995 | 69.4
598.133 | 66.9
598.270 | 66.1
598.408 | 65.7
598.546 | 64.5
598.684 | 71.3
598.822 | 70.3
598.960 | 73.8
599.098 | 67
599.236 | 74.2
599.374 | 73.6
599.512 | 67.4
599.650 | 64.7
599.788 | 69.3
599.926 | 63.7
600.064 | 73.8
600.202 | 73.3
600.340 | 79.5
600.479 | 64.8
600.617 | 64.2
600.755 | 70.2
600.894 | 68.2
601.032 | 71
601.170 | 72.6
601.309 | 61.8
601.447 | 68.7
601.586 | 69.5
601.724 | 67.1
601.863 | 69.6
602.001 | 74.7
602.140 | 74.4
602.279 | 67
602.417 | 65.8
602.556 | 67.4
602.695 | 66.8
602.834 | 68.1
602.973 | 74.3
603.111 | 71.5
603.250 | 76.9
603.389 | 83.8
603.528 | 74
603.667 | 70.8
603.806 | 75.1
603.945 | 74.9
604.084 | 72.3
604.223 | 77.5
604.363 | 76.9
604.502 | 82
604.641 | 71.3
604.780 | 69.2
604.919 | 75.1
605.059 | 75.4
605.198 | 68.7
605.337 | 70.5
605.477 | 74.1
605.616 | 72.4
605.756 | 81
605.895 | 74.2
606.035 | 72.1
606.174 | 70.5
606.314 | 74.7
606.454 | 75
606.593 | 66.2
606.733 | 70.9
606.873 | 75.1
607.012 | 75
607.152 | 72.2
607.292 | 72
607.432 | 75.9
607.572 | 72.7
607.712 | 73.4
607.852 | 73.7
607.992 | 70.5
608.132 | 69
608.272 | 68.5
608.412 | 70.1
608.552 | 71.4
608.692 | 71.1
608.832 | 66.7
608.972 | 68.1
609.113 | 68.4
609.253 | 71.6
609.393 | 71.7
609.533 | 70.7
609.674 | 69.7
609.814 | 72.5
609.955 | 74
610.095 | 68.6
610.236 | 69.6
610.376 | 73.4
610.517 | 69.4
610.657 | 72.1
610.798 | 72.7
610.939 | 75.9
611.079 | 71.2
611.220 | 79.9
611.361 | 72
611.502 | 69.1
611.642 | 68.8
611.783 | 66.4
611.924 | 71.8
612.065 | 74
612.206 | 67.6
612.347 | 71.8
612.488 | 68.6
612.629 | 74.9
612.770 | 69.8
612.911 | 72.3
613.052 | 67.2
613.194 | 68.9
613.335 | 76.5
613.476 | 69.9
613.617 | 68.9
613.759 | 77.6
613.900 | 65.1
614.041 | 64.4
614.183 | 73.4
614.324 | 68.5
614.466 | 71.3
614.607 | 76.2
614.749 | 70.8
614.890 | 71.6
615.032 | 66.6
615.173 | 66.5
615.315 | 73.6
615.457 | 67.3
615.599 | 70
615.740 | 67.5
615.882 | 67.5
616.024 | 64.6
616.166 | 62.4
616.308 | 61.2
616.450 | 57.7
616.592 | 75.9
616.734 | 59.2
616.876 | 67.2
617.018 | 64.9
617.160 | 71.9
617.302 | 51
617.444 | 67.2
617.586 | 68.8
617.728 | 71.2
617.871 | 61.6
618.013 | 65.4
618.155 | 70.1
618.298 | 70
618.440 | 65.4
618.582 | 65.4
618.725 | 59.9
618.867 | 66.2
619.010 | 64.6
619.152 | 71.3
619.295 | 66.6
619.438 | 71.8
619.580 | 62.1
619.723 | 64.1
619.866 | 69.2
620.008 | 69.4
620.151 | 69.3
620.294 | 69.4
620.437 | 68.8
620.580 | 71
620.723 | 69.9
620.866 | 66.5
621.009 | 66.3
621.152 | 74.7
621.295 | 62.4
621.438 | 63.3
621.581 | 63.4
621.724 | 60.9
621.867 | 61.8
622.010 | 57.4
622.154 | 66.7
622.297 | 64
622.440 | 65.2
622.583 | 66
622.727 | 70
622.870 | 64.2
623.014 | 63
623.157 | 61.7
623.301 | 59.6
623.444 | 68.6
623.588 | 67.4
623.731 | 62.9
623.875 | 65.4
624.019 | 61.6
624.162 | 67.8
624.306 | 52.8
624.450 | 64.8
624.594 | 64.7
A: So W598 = 0.03 mag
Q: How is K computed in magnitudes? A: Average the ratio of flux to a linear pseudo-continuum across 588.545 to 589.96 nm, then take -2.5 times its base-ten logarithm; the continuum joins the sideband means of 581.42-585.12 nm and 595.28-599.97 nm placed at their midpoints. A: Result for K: 0.24 mag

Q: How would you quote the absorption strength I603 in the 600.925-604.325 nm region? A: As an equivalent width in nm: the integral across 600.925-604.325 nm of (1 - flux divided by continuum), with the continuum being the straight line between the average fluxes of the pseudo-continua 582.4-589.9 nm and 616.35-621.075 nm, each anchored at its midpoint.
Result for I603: -0.187 nm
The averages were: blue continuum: 69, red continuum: 66.6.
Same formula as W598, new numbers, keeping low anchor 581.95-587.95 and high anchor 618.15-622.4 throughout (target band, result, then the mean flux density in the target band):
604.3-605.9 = -0.084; 74.3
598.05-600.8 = 0.006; 69.2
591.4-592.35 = 0.023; 69.3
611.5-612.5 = -0.036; 69.9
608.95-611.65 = -0.058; 71.6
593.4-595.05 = 0.003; 70.2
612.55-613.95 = -0.059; 71.2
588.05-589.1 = 0.193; 59.7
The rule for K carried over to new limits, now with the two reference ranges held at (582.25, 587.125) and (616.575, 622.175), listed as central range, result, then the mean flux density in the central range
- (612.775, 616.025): -0.04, 69.9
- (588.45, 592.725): 0.10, 64.9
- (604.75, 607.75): -0.07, 73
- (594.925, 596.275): 0.01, 69.6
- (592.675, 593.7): -0.01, 71.3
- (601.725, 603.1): -0.01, 69.7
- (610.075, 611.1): -0.06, 71.8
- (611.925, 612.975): -0.06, 71.3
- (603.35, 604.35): -0.09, 75.3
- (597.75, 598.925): 0.03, 67.9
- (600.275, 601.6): 0.01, 69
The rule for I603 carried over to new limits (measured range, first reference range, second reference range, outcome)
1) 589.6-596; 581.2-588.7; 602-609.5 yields 0.22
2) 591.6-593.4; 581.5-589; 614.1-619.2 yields -0.05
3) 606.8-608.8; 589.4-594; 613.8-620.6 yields -0.14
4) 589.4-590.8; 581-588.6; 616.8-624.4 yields 0.11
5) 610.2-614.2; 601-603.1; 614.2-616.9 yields -0.17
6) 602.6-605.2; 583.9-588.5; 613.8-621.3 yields -0.20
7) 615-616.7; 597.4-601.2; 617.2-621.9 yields 0.01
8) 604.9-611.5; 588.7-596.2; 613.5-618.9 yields -0.46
